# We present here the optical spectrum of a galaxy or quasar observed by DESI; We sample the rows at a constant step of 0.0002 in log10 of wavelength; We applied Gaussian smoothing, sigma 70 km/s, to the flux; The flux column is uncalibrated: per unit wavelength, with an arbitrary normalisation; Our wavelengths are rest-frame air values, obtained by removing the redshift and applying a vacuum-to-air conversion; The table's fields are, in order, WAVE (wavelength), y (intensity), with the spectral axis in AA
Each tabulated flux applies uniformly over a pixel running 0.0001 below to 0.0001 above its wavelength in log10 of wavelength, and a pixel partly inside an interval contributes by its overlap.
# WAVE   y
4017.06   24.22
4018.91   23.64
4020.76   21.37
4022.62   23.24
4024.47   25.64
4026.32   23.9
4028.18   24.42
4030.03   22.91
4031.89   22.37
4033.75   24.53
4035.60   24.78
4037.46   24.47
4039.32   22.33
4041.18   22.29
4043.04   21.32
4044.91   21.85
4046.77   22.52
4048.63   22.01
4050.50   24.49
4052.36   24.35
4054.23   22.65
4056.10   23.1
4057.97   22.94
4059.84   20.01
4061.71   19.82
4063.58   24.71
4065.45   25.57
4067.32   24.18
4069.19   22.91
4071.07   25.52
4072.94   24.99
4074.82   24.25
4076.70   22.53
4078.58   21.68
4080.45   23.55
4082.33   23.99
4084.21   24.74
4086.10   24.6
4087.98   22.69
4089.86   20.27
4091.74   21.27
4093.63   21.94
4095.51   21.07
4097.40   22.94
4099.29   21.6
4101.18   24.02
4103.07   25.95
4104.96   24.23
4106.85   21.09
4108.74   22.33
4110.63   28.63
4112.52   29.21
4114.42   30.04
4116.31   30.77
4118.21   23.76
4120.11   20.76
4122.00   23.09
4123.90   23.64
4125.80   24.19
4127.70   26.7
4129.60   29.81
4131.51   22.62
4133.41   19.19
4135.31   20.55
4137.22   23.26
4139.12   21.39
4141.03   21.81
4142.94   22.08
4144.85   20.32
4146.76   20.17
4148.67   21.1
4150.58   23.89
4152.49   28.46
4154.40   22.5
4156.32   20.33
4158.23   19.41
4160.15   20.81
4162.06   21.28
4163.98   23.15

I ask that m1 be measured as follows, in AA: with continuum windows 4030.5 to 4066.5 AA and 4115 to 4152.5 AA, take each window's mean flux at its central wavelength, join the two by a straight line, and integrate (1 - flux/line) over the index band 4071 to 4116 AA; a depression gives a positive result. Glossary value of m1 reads -1.6 AA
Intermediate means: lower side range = 23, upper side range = 23.3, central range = 24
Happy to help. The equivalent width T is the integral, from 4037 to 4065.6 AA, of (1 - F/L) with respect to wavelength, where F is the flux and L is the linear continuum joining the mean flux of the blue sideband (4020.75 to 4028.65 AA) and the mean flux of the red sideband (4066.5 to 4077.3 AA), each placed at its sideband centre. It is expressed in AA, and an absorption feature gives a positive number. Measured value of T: 1.61 AA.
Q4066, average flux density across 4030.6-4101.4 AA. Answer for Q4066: 23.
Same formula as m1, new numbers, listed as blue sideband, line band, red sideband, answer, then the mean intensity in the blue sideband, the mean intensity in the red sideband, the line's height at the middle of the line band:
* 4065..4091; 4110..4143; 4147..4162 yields -2.6 AA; 23.6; 22.2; 22.7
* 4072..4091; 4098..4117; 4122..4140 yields -1.8 AA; 23.3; 23.5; 23.4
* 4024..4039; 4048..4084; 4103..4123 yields 1.8 AA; 24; 25.4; 24.6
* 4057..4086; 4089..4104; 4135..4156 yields 0.4 AA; 23.5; 22.3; 23.1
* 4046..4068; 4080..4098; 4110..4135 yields 1.1 AA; 23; 25.4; 24.2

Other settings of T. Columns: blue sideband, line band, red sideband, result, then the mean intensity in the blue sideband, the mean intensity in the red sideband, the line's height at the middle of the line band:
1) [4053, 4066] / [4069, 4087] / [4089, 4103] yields -1.24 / 22.6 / 22.1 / 22.4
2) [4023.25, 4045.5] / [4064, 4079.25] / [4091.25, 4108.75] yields -0.67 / 23.4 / 22.7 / 23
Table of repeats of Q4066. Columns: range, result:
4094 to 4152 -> 23.7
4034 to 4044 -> 23.1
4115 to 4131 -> 25.4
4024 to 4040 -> 23.9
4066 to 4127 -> 24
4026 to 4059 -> 23.2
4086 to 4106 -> 22.7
